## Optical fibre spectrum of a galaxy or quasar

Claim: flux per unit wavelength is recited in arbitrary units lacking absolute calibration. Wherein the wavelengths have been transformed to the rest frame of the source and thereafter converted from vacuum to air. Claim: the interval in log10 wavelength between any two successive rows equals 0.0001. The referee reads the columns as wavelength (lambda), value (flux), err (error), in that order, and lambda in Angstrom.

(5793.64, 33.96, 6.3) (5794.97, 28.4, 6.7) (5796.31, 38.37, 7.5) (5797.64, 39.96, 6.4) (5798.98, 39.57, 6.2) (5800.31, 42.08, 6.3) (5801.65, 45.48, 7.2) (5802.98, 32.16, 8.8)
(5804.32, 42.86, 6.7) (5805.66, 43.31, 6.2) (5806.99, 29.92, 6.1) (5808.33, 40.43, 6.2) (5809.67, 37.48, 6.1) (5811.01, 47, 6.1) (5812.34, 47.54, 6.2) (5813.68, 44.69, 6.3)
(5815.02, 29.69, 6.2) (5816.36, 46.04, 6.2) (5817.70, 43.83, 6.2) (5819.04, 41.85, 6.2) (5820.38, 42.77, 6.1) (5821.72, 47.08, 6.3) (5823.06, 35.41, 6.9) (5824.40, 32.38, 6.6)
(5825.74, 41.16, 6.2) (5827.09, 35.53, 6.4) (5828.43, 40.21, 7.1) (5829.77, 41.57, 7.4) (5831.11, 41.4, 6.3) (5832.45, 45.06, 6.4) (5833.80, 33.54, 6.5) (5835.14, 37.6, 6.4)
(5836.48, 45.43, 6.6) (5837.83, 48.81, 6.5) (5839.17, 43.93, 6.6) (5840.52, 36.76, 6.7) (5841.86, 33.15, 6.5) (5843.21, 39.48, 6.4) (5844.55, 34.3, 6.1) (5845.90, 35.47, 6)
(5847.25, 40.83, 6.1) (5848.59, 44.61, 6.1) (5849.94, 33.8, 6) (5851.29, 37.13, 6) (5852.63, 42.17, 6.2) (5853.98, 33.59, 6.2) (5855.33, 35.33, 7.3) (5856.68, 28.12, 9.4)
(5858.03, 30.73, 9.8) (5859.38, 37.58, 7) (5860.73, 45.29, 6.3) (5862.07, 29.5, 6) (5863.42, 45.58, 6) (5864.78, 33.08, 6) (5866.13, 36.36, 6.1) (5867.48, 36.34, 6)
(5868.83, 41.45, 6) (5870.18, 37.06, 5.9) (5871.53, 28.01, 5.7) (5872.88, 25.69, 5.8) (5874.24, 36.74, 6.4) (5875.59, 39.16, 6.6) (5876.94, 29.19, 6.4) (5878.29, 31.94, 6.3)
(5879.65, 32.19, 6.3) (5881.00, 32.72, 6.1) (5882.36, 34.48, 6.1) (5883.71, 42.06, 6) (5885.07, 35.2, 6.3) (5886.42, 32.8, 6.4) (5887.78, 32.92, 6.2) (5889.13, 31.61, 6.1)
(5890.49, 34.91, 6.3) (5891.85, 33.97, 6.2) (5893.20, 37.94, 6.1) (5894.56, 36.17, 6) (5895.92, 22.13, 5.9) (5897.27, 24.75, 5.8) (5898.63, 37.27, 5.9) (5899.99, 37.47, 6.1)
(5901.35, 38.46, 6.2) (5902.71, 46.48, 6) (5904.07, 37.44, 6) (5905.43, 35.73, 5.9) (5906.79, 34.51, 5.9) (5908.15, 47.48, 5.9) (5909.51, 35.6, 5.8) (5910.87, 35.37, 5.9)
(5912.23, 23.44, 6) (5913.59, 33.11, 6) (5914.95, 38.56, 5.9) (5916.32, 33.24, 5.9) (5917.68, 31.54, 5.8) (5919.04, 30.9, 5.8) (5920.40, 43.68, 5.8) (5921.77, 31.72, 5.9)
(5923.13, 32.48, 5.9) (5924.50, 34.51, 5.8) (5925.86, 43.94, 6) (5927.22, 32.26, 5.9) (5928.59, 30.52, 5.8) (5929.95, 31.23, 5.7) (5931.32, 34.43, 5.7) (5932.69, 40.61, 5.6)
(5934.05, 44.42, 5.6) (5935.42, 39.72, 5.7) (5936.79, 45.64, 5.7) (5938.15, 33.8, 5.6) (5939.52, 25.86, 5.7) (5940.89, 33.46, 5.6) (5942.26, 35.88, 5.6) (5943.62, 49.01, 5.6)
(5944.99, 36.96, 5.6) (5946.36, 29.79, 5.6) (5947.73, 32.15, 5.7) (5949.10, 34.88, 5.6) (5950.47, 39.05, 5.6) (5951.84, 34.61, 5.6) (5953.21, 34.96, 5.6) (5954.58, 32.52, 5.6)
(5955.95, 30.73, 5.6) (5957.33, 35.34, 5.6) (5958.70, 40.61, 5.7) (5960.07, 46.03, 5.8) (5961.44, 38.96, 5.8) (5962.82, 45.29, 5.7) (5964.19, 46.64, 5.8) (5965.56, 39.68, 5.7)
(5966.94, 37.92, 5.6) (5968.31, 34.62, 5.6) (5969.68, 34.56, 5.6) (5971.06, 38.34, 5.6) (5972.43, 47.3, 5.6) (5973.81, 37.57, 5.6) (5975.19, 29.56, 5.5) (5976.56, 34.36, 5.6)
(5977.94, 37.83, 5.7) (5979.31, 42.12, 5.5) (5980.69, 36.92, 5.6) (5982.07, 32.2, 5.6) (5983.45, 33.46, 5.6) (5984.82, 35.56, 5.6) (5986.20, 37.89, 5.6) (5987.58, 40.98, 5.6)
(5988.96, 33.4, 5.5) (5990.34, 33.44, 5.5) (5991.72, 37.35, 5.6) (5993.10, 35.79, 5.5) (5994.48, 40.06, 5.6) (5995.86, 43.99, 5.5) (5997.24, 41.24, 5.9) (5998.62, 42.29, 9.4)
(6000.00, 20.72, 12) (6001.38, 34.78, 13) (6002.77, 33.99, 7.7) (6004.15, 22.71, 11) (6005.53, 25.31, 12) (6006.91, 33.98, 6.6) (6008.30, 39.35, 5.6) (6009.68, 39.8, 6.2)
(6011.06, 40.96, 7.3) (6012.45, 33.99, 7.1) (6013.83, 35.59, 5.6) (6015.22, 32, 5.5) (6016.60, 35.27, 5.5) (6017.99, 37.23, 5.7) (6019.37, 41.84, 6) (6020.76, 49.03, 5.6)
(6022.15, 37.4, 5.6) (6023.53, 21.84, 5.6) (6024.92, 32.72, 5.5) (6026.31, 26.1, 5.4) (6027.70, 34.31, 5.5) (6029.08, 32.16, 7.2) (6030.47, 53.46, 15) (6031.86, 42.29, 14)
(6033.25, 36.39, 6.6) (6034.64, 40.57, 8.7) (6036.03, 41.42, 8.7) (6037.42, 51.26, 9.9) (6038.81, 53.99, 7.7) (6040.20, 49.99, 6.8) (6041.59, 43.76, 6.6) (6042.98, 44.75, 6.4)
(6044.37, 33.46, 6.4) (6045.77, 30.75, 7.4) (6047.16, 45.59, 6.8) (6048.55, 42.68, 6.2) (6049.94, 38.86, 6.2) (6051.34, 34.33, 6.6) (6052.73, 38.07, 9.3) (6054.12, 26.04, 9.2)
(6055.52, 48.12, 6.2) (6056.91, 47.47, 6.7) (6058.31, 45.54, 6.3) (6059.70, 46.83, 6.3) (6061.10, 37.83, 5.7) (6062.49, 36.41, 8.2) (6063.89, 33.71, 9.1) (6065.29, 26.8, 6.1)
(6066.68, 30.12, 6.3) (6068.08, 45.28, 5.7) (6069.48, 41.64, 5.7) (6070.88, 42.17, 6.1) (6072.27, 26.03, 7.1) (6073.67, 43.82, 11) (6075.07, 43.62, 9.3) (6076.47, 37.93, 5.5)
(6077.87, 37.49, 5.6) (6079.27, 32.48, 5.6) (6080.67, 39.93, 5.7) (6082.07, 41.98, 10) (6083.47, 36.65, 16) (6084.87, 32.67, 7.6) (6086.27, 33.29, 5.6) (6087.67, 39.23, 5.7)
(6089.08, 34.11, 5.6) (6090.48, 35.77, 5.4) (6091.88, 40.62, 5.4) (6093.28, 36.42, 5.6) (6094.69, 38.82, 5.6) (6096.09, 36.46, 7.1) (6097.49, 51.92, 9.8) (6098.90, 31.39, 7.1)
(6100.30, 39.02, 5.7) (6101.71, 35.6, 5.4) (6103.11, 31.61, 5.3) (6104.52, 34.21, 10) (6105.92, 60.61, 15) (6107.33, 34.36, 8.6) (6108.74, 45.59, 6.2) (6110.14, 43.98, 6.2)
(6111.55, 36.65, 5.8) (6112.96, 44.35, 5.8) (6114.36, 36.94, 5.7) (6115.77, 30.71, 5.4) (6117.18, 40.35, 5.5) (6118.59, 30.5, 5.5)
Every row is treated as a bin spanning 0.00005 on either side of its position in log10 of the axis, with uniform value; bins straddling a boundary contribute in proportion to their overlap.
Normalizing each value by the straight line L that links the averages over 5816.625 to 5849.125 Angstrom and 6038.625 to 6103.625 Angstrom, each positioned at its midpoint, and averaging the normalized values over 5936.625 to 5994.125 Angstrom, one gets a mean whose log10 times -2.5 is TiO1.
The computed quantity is 0.07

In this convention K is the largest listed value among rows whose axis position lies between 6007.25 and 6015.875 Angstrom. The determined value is 40.96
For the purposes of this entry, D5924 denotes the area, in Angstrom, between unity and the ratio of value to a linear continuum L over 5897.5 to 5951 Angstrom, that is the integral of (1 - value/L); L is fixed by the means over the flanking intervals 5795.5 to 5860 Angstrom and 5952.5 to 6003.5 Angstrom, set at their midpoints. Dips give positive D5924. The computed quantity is 2.6 Angstrom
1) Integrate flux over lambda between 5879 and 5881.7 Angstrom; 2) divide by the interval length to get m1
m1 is 32.5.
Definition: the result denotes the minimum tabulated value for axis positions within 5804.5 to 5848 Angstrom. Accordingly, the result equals 29.69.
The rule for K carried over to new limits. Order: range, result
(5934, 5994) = 49.01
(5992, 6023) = 49.03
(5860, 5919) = 47.48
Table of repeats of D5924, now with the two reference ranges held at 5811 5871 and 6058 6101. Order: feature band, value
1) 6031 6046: -1.98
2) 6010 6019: 0.46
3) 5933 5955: 1.13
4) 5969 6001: 1.26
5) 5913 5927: 1.21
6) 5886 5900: 2.19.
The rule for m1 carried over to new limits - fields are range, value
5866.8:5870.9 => 38.2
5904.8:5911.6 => 37.7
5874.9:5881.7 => 33.1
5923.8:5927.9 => 36.9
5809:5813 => 44.1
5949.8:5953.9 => 36.2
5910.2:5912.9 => 29.4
